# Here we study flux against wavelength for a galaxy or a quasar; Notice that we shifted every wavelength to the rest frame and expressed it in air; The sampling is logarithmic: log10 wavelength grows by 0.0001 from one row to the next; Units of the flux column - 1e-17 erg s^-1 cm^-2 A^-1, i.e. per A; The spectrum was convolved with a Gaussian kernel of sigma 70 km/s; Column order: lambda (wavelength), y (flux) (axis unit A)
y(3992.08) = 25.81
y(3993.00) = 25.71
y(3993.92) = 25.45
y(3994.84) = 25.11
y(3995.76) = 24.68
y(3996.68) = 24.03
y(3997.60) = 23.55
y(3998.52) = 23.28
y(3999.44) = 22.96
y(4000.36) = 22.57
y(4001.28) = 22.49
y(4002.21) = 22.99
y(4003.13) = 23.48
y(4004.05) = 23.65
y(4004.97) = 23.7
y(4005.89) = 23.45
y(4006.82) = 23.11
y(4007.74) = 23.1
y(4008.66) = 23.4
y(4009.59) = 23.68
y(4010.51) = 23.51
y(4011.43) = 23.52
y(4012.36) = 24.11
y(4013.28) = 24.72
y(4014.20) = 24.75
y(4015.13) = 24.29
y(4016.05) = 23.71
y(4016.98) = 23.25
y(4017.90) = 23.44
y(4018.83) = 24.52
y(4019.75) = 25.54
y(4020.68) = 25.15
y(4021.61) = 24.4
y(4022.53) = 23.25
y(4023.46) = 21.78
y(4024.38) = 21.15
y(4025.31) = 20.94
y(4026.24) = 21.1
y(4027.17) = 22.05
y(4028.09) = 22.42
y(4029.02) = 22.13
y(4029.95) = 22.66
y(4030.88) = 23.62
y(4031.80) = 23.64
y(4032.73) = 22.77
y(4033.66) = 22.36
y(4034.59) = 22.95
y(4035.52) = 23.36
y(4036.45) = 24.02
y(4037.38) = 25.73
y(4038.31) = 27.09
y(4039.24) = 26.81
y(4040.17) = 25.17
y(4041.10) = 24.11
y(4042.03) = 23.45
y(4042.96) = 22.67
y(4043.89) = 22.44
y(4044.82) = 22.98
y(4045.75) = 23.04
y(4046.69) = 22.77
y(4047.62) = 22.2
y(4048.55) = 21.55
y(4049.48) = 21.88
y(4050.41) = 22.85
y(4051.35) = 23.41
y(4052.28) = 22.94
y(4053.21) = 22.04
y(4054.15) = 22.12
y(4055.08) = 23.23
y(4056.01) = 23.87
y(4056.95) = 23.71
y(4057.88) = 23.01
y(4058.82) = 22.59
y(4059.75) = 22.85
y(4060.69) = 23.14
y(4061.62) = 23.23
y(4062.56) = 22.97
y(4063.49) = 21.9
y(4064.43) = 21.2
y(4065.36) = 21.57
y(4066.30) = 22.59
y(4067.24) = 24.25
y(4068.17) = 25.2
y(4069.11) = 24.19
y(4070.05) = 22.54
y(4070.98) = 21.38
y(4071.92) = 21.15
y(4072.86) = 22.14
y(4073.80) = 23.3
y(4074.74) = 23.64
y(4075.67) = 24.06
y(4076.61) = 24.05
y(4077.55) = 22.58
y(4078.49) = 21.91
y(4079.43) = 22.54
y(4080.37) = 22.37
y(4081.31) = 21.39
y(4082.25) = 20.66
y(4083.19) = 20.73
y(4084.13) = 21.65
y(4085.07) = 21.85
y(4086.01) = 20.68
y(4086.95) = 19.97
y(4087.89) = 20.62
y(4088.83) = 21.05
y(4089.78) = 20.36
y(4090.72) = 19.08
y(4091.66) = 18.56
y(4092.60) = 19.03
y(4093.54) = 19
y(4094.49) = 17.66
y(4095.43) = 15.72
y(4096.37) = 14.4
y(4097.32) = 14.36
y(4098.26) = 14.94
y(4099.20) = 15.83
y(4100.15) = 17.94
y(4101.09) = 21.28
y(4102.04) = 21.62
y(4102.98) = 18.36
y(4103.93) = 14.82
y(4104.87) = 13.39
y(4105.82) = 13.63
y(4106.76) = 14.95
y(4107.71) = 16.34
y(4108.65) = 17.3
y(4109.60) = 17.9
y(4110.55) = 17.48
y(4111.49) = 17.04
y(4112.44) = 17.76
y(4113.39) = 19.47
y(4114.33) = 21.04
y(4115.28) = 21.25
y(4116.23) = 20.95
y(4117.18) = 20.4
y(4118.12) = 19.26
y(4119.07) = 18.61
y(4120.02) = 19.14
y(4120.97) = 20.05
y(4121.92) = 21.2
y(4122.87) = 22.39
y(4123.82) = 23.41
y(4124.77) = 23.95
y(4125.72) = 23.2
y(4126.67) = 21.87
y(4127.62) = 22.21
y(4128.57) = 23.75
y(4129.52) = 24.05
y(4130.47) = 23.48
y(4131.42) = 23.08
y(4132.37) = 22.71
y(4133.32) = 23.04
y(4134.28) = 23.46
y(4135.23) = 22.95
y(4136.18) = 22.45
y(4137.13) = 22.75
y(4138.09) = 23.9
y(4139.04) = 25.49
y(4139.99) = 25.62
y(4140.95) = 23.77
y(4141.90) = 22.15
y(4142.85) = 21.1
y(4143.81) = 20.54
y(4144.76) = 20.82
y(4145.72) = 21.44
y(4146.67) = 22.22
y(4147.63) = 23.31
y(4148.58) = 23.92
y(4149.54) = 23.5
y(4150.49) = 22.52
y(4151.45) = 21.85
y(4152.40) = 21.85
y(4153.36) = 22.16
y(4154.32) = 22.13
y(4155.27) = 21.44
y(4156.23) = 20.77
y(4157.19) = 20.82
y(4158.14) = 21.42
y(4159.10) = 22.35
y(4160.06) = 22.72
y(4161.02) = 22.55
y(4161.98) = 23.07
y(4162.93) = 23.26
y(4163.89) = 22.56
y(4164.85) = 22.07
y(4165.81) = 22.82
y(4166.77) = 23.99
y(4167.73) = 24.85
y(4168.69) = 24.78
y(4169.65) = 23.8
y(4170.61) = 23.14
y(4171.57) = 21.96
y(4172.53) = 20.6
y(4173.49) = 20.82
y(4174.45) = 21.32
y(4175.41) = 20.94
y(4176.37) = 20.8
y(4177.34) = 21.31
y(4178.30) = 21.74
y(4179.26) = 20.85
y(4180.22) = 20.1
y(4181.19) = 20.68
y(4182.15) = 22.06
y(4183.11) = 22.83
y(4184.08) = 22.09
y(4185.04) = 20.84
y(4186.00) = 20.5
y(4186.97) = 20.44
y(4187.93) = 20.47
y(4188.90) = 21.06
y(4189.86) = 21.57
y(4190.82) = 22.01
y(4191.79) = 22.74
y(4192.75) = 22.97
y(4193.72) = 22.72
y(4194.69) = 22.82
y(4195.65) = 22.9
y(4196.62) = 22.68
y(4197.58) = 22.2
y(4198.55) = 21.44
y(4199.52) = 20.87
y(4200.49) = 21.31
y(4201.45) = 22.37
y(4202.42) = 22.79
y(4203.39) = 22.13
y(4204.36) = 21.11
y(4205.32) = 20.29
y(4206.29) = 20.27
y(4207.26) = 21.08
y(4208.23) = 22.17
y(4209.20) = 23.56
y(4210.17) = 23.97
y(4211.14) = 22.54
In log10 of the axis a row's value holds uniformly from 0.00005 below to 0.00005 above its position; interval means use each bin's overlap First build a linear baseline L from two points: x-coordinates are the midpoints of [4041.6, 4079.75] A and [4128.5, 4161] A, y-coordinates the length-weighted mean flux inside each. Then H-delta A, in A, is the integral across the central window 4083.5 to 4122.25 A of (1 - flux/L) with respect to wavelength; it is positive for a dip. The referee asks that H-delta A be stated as 7.3 A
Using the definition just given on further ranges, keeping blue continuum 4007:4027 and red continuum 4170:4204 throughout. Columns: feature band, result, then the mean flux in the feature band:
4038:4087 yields 0.4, 22.8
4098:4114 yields 3.8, 17.1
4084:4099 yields 2.7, 18.6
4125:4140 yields -0.7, 23.3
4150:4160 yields 0.1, 21.8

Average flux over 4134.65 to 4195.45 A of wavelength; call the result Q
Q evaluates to 22.2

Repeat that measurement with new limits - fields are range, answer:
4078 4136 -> 19.8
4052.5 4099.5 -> 21.3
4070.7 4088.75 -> 21.9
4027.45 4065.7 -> 23.1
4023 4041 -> 23.3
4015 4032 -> 23.1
